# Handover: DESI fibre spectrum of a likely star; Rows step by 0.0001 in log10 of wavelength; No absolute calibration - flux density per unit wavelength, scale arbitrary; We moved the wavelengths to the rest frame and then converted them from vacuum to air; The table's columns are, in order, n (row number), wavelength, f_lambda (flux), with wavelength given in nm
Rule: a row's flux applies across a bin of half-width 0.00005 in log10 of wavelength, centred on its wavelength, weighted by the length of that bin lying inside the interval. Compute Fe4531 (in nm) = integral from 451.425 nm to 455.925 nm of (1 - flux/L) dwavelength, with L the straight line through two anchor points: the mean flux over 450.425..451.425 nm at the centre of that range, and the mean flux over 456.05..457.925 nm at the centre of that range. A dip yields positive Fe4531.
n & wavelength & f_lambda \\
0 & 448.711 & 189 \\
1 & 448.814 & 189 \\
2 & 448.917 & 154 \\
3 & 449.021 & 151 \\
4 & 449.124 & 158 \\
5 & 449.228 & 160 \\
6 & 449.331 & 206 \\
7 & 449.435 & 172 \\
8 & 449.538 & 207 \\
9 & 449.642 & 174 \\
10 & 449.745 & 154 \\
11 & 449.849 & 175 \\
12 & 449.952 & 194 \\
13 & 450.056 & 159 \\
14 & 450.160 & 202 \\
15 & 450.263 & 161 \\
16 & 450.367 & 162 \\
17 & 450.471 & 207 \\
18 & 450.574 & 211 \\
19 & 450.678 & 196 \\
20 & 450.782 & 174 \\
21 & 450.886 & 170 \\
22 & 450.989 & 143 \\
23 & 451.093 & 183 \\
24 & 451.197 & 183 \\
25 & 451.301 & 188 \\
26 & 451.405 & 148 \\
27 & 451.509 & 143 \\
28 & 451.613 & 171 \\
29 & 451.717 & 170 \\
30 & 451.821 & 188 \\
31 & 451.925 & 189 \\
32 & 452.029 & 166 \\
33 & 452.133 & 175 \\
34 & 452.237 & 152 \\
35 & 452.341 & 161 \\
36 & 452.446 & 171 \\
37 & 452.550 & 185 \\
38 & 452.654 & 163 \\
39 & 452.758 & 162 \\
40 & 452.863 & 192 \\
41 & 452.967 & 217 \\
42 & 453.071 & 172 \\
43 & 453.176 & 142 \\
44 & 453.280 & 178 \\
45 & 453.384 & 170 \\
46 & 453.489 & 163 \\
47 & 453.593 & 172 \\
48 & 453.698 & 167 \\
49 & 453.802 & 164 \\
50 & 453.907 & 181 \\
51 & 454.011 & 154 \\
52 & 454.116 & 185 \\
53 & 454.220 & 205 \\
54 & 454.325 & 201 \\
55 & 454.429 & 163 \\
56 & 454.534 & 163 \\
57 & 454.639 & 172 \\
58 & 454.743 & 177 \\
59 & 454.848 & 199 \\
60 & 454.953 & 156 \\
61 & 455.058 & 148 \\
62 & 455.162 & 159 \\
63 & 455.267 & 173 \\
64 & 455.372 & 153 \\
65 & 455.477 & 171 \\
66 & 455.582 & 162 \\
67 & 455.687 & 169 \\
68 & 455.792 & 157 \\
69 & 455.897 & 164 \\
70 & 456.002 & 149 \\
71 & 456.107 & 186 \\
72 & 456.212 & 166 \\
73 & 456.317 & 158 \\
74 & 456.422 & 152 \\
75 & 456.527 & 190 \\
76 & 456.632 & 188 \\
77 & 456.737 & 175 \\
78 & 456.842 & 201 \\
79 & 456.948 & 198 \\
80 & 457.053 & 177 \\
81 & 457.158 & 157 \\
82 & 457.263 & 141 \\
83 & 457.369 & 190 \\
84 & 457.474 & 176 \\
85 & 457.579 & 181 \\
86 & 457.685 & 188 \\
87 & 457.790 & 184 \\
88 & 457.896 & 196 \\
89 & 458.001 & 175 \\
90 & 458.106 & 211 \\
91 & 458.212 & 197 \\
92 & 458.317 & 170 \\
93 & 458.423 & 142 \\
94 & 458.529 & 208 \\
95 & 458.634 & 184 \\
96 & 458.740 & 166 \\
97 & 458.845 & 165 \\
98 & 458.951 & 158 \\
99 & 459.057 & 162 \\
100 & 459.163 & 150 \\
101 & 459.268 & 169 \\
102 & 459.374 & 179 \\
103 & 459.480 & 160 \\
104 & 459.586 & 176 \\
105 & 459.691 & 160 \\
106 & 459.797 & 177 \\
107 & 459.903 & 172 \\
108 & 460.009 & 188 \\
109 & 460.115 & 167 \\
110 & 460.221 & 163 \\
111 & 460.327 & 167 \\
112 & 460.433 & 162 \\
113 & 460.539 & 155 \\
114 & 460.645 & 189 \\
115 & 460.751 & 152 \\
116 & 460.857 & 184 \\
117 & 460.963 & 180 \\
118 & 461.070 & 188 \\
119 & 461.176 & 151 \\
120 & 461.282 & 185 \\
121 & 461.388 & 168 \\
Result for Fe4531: 0.22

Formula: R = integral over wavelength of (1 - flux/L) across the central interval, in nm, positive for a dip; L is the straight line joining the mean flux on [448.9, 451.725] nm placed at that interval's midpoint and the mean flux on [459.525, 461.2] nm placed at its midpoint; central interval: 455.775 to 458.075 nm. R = -0.046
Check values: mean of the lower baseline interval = 174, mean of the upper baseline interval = 171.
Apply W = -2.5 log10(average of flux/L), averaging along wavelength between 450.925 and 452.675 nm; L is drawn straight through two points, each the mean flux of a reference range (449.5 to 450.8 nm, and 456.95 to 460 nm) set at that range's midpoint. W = 0.07 mag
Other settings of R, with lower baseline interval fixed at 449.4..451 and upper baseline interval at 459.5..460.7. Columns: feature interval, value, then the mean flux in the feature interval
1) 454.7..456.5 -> 0.100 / 165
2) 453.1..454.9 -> 0.024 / 174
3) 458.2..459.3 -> 0.016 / 169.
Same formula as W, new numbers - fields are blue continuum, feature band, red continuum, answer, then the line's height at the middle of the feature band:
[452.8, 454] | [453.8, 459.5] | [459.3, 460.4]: -0.008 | 172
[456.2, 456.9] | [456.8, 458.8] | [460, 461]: -0.041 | 174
